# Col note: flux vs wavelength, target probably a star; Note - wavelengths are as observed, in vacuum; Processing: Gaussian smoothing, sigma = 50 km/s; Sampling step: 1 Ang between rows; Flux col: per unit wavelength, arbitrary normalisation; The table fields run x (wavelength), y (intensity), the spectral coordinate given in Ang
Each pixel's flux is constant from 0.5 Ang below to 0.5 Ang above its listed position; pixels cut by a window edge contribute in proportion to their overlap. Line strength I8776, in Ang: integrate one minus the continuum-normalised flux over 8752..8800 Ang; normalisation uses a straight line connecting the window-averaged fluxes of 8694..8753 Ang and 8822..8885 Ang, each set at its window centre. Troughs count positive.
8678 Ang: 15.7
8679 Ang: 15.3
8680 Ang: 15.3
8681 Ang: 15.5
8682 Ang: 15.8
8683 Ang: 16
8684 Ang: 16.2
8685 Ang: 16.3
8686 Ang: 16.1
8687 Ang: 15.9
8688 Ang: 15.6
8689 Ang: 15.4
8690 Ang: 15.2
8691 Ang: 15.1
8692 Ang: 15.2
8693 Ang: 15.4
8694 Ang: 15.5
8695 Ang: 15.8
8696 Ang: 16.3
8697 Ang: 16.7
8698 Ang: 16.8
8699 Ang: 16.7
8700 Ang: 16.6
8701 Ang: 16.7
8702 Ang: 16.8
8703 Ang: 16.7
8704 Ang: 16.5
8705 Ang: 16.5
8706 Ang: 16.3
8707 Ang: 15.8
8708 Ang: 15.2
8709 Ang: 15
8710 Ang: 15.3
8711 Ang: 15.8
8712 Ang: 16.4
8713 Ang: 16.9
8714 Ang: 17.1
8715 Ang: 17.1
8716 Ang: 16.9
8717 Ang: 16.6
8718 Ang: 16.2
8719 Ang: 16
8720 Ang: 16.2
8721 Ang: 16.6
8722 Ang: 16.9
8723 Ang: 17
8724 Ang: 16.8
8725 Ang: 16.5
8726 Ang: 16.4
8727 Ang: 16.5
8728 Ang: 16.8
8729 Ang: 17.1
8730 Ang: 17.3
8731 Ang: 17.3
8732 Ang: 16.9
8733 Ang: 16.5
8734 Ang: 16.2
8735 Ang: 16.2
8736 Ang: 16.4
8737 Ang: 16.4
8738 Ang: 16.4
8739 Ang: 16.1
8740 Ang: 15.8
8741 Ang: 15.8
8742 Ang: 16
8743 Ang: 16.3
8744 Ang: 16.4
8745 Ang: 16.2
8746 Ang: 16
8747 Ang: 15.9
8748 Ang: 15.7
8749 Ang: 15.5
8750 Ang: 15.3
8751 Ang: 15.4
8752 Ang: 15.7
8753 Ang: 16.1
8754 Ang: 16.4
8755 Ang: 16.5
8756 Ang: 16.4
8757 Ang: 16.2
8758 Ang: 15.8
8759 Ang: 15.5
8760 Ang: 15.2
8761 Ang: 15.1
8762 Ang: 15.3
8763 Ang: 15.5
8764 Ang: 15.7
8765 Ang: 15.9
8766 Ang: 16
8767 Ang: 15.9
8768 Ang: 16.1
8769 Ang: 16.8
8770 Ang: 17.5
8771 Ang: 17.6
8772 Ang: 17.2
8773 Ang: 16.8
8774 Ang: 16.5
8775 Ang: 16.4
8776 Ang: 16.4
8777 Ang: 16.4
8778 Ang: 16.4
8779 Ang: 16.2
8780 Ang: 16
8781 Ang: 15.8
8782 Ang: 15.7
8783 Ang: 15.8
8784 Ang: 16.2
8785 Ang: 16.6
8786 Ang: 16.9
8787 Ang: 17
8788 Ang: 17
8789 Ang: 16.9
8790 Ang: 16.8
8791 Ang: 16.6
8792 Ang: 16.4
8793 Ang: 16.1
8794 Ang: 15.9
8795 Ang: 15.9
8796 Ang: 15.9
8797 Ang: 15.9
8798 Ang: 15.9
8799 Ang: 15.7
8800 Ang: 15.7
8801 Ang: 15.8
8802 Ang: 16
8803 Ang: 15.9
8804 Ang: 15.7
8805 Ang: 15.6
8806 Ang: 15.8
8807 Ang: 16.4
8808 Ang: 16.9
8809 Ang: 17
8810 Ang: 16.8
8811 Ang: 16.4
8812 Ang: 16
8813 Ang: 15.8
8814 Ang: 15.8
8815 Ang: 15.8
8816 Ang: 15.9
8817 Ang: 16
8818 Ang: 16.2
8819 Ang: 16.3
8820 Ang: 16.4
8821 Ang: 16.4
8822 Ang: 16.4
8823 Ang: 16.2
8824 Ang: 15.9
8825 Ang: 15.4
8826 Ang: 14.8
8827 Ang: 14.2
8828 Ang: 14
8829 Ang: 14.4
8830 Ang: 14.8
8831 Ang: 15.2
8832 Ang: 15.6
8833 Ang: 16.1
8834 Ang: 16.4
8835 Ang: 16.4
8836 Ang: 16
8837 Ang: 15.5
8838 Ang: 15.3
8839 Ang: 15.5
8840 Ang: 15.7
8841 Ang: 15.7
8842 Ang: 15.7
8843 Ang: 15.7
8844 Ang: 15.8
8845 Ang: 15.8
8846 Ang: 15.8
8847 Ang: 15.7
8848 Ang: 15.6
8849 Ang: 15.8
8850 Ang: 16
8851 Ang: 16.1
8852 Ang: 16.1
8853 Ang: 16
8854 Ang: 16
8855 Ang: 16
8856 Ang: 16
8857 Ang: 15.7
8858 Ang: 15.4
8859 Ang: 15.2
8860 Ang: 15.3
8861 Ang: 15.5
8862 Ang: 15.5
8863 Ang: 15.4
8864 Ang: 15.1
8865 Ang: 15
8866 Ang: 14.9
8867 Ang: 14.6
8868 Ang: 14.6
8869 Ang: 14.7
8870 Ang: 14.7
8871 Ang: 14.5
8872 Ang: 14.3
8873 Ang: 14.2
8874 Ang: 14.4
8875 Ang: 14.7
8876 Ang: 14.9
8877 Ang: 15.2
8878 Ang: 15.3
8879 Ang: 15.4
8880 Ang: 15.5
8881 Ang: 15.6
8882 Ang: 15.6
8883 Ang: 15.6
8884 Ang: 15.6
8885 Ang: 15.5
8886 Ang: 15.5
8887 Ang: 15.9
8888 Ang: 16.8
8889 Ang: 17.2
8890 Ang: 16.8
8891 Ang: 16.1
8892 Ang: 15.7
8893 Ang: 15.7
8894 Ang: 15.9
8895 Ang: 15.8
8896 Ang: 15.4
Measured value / -0.8 Ang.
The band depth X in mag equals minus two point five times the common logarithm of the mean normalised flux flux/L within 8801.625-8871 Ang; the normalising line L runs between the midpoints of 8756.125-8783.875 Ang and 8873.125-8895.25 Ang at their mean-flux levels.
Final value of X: 0.01 mag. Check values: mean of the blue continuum 16.1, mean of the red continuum 15.6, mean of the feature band 15.7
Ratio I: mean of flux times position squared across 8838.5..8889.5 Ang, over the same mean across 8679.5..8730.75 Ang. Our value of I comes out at 0.99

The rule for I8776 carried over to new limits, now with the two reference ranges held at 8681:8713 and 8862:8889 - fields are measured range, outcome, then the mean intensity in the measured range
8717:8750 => -1.13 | 16.4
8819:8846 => -0.40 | 15.6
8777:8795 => -0.89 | 16.4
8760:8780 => -0.77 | 16.3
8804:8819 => -0.67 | 16.2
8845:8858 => -0.50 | 15.9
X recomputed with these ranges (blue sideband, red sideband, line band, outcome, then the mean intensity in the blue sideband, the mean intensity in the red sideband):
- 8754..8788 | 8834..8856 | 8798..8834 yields 0.012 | 16.2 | 15.8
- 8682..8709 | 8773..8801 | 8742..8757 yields 0.012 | 16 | 16.3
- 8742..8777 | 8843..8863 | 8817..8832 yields 0.025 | 16.1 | 15.7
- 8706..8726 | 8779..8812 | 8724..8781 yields 0.003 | 16.3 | 16.2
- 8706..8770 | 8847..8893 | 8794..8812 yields -0.016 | 16.2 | 15.5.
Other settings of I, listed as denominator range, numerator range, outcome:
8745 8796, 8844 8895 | 0.98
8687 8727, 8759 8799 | 1.02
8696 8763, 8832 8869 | 0.99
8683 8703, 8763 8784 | 1.04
